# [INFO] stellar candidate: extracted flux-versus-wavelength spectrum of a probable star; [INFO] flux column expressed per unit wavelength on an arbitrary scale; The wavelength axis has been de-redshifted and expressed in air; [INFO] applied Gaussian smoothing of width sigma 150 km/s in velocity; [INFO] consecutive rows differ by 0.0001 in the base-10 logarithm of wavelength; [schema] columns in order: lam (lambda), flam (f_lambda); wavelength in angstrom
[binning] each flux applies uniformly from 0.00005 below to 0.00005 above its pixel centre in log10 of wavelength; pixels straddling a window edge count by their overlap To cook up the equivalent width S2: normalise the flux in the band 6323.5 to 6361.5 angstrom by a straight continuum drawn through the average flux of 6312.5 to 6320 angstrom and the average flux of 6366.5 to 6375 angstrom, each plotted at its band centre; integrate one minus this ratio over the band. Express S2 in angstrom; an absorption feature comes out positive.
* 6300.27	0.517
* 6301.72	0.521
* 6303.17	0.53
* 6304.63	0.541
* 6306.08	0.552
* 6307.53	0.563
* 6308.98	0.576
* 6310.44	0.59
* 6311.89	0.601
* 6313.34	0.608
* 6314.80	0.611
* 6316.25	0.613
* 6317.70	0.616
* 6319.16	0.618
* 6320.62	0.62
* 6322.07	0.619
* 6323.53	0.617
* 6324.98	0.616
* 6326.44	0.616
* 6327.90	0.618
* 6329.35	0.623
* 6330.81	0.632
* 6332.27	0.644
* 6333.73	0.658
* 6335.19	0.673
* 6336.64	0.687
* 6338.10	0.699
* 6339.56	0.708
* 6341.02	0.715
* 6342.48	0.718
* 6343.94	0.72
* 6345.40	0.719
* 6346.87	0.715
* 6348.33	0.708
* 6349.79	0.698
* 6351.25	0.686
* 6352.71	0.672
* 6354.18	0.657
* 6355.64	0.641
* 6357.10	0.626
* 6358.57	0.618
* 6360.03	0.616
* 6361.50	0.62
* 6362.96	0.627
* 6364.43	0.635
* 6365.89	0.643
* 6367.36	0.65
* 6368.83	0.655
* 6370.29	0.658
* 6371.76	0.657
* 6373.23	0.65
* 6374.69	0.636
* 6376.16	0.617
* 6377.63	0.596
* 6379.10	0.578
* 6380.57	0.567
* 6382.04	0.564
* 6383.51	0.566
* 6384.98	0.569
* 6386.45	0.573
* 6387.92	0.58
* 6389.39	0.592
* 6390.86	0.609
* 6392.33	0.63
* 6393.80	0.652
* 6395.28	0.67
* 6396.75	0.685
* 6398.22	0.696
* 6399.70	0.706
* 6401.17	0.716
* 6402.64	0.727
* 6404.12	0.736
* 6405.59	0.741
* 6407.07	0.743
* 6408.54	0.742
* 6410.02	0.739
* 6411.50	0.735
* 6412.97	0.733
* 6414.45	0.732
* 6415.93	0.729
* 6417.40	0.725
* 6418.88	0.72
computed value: -2.04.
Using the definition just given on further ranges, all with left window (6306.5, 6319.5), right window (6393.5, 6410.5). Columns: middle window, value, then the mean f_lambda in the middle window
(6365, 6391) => 2.8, 0.609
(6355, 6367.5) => 0.6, 0.63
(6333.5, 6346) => -1.3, 0.702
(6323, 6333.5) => -0.1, 0.626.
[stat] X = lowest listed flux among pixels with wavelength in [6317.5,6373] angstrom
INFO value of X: 0.616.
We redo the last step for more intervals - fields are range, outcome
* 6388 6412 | 0.592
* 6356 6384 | 0.564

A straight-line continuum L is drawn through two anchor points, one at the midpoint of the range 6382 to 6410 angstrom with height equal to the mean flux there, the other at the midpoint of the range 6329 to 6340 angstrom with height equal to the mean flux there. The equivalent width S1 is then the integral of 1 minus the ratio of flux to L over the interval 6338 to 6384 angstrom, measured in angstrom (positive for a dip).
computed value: 0.9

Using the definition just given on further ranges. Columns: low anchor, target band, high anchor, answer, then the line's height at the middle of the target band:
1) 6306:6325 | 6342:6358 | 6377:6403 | -1.9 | 0.613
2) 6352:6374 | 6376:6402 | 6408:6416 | 2.7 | 0.691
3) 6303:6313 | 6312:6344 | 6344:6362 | -1.7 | 0.612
